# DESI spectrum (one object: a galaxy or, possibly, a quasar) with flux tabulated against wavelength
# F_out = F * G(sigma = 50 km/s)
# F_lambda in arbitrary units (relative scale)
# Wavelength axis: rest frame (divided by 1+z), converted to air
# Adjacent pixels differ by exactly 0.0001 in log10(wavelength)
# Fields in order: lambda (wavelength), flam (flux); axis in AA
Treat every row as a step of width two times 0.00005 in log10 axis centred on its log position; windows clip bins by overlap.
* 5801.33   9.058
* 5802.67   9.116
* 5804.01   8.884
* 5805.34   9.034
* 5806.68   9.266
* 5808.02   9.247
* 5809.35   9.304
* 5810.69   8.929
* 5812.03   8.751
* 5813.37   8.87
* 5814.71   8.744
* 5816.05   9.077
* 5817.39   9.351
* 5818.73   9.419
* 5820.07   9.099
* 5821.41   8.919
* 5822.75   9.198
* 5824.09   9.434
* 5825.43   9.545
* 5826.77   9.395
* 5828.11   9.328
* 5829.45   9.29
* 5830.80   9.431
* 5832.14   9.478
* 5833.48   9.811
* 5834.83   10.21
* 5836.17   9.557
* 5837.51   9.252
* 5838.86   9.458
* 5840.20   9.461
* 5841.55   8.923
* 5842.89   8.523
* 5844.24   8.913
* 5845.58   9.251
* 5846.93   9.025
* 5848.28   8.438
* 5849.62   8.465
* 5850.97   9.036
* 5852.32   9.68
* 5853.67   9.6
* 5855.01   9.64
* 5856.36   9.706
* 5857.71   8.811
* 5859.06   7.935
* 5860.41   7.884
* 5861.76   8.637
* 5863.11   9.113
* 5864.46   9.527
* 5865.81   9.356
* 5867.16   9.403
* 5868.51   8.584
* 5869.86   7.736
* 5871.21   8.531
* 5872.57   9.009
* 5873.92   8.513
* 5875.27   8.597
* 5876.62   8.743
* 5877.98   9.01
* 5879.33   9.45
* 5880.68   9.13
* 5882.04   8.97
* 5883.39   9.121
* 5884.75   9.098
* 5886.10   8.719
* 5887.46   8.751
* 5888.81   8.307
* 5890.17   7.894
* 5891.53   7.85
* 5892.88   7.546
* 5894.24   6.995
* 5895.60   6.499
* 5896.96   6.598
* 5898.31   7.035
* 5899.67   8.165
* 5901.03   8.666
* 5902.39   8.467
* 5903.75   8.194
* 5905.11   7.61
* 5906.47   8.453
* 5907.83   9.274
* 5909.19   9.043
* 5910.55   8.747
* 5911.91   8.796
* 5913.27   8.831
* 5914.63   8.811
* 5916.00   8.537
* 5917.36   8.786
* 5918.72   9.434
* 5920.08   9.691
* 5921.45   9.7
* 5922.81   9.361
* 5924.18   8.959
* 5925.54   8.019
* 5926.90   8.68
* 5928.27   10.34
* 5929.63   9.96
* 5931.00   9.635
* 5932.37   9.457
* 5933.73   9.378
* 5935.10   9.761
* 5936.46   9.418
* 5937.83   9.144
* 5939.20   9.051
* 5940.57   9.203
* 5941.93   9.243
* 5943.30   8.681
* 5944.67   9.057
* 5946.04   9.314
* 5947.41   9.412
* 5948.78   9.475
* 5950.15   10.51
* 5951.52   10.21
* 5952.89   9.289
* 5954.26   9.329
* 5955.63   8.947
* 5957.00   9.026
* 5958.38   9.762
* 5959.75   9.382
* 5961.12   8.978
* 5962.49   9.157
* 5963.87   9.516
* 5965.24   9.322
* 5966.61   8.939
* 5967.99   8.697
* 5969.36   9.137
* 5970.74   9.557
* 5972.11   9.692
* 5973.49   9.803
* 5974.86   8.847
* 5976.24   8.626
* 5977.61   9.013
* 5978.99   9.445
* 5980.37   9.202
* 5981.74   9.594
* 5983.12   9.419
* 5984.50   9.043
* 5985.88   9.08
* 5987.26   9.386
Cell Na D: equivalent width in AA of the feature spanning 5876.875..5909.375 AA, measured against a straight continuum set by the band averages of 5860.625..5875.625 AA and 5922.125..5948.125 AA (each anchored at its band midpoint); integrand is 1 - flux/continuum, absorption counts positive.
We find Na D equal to 2.5 AA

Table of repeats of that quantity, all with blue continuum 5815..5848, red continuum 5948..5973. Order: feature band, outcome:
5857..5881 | 1.40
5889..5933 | 3.71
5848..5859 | 0.21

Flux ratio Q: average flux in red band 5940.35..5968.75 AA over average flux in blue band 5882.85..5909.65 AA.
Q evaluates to 1.15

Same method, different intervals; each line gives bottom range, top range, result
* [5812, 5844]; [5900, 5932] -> 0.96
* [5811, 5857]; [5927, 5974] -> 1.02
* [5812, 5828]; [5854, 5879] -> 0.96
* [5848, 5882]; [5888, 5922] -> 0.93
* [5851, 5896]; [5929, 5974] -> 1.08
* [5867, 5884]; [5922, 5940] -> 1.06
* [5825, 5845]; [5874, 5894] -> 0.92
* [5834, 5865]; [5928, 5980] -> 1.03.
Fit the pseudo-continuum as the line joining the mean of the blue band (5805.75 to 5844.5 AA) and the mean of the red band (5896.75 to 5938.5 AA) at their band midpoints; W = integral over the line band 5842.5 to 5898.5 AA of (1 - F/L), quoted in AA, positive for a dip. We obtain 2.8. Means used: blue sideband 9.25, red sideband 8.9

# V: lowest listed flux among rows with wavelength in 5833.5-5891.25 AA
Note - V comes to 7.736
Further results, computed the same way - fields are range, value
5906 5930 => 8.019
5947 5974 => 8.697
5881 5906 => 6.499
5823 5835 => 9.29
